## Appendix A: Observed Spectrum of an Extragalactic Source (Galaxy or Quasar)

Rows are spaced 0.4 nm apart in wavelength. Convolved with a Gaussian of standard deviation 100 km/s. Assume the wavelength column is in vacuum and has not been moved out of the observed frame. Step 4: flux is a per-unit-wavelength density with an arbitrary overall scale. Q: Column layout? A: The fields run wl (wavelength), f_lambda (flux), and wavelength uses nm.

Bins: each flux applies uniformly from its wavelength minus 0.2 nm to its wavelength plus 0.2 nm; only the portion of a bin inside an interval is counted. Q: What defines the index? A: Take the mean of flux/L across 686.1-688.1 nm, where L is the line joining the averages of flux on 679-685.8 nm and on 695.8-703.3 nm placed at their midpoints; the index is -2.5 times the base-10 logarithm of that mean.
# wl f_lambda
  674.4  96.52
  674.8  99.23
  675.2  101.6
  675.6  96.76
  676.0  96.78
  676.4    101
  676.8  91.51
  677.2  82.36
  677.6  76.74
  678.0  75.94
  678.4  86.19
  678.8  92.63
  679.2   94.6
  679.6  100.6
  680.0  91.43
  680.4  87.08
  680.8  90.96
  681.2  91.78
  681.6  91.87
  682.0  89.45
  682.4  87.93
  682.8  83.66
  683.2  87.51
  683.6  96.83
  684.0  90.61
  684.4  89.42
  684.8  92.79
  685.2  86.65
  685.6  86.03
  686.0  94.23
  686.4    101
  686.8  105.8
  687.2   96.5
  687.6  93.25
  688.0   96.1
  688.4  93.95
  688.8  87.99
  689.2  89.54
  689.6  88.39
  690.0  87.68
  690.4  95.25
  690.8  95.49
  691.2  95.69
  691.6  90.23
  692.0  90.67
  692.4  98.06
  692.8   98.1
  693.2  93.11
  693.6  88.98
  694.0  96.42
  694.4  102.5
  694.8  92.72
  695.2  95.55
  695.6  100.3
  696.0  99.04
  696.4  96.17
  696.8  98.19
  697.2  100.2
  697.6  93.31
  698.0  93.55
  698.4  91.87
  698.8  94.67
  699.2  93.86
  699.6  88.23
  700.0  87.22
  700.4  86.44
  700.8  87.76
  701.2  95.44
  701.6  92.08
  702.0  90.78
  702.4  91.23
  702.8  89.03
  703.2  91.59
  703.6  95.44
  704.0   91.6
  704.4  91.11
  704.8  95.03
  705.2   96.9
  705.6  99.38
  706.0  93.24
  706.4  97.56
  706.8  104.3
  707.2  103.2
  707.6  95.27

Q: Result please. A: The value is -0.084 mag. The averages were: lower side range 90.5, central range 98.4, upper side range 92.7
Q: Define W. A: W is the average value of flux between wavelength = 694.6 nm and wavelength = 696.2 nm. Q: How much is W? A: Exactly 96.9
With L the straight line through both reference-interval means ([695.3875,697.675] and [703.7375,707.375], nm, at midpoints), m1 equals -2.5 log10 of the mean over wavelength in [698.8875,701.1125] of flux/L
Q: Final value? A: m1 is 0.10 mag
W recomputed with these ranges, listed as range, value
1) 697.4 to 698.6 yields 92.9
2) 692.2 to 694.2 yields 94.9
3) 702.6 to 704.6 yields 91.8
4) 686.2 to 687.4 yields 101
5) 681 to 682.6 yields 90.3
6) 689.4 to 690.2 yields 88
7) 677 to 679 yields 82.8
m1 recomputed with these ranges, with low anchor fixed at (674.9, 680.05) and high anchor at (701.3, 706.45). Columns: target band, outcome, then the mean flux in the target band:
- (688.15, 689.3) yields 0.018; 90.8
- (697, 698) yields -0.036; 96.1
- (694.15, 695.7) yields -0.055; 97.6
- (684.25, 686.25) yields 0.024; 90.1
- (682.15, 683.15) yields 0.069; 86.2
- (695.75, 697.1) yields -0.059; 98.1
